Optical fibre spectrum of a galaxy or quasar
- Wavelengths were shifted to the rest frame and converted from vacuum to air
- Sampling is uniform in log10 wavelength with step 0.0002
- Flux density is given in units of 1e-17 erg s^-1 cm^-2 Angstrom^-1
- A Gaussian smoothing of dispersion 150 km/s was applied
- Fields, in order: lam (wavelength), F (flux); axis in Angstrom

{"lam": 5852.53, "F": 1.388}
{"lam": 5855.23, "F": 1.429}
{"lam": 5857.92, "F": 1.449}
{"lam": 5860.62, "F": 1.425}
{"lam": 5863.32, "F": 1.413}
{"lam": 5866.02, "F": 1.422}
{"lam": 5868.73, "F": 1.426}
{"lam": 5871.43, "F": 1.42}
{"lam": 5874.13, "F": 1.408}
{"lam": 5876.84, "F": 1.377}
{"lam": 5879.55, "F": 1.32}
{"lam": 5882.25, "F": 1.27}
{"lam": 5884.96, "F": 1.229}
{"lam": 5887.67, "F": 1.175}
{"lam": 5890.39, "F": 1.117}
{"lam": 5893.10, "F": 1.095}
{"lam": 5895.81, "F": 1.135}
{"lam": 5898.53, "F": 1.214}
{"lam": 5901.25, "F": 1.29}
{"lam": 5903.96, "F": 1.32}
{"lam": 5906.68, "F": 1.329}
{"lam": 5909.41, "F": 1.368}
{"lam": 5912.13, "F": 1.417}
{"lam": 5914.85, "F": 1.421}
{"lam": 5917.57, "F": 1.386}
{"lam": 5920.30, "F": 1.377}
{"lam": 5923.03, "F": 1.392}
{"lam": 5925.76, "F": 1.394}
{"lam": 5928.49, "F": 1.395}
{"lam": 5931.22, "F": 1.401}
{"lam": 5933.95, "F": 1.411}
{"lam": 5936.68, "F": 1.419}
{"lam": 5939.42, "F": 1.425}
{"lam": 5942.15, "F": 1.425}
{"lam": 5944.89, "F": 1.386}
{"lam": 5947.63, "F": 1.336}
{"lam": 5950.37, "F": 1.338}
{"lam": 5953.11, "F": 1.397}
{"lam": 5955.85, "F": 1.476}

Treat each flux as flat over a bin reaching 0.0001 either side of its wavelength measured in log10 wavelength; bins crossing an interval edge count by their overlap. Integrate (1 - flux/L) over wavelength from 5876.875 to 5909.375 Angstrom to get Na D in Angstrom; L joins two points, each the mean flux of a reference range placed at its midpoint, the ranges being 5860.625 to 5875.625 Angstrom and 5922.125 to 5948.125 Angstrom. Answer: 4.0 Angstrom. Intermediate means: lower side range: 1.42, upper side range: 1.4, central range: 1.24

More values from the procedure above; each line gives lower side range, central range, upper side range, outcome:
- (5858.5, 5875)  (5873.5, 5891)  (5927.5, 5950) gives 1.78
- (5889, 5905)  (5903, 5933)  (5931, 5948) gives -2.00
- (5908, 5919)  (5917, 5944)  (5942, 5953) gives -0.40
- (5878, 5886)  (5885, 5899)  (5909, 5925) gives 1.71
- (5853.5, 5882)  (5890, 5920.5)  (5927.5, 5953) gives 2.33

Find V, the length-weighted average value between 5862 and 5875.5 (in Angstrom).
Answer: 1.42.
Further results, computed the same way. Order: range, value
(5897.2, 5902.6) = 1.25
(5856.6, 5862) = 1.44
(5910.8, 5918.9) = 1.41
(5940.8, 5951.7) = 1.37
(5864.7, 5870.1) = 1.42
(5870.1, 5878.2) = 1.4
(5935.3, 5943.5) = 1.42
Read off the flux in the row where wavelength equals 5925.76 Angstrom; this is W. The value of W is 1.394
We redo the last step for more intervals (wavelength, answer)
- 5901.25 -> 1.29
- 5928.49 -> 1.395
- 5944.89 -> 1.386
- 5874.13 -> 1.408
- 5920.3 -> 1.377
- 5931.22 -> 1.401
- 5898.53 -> 1.214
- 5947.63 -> 1.336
